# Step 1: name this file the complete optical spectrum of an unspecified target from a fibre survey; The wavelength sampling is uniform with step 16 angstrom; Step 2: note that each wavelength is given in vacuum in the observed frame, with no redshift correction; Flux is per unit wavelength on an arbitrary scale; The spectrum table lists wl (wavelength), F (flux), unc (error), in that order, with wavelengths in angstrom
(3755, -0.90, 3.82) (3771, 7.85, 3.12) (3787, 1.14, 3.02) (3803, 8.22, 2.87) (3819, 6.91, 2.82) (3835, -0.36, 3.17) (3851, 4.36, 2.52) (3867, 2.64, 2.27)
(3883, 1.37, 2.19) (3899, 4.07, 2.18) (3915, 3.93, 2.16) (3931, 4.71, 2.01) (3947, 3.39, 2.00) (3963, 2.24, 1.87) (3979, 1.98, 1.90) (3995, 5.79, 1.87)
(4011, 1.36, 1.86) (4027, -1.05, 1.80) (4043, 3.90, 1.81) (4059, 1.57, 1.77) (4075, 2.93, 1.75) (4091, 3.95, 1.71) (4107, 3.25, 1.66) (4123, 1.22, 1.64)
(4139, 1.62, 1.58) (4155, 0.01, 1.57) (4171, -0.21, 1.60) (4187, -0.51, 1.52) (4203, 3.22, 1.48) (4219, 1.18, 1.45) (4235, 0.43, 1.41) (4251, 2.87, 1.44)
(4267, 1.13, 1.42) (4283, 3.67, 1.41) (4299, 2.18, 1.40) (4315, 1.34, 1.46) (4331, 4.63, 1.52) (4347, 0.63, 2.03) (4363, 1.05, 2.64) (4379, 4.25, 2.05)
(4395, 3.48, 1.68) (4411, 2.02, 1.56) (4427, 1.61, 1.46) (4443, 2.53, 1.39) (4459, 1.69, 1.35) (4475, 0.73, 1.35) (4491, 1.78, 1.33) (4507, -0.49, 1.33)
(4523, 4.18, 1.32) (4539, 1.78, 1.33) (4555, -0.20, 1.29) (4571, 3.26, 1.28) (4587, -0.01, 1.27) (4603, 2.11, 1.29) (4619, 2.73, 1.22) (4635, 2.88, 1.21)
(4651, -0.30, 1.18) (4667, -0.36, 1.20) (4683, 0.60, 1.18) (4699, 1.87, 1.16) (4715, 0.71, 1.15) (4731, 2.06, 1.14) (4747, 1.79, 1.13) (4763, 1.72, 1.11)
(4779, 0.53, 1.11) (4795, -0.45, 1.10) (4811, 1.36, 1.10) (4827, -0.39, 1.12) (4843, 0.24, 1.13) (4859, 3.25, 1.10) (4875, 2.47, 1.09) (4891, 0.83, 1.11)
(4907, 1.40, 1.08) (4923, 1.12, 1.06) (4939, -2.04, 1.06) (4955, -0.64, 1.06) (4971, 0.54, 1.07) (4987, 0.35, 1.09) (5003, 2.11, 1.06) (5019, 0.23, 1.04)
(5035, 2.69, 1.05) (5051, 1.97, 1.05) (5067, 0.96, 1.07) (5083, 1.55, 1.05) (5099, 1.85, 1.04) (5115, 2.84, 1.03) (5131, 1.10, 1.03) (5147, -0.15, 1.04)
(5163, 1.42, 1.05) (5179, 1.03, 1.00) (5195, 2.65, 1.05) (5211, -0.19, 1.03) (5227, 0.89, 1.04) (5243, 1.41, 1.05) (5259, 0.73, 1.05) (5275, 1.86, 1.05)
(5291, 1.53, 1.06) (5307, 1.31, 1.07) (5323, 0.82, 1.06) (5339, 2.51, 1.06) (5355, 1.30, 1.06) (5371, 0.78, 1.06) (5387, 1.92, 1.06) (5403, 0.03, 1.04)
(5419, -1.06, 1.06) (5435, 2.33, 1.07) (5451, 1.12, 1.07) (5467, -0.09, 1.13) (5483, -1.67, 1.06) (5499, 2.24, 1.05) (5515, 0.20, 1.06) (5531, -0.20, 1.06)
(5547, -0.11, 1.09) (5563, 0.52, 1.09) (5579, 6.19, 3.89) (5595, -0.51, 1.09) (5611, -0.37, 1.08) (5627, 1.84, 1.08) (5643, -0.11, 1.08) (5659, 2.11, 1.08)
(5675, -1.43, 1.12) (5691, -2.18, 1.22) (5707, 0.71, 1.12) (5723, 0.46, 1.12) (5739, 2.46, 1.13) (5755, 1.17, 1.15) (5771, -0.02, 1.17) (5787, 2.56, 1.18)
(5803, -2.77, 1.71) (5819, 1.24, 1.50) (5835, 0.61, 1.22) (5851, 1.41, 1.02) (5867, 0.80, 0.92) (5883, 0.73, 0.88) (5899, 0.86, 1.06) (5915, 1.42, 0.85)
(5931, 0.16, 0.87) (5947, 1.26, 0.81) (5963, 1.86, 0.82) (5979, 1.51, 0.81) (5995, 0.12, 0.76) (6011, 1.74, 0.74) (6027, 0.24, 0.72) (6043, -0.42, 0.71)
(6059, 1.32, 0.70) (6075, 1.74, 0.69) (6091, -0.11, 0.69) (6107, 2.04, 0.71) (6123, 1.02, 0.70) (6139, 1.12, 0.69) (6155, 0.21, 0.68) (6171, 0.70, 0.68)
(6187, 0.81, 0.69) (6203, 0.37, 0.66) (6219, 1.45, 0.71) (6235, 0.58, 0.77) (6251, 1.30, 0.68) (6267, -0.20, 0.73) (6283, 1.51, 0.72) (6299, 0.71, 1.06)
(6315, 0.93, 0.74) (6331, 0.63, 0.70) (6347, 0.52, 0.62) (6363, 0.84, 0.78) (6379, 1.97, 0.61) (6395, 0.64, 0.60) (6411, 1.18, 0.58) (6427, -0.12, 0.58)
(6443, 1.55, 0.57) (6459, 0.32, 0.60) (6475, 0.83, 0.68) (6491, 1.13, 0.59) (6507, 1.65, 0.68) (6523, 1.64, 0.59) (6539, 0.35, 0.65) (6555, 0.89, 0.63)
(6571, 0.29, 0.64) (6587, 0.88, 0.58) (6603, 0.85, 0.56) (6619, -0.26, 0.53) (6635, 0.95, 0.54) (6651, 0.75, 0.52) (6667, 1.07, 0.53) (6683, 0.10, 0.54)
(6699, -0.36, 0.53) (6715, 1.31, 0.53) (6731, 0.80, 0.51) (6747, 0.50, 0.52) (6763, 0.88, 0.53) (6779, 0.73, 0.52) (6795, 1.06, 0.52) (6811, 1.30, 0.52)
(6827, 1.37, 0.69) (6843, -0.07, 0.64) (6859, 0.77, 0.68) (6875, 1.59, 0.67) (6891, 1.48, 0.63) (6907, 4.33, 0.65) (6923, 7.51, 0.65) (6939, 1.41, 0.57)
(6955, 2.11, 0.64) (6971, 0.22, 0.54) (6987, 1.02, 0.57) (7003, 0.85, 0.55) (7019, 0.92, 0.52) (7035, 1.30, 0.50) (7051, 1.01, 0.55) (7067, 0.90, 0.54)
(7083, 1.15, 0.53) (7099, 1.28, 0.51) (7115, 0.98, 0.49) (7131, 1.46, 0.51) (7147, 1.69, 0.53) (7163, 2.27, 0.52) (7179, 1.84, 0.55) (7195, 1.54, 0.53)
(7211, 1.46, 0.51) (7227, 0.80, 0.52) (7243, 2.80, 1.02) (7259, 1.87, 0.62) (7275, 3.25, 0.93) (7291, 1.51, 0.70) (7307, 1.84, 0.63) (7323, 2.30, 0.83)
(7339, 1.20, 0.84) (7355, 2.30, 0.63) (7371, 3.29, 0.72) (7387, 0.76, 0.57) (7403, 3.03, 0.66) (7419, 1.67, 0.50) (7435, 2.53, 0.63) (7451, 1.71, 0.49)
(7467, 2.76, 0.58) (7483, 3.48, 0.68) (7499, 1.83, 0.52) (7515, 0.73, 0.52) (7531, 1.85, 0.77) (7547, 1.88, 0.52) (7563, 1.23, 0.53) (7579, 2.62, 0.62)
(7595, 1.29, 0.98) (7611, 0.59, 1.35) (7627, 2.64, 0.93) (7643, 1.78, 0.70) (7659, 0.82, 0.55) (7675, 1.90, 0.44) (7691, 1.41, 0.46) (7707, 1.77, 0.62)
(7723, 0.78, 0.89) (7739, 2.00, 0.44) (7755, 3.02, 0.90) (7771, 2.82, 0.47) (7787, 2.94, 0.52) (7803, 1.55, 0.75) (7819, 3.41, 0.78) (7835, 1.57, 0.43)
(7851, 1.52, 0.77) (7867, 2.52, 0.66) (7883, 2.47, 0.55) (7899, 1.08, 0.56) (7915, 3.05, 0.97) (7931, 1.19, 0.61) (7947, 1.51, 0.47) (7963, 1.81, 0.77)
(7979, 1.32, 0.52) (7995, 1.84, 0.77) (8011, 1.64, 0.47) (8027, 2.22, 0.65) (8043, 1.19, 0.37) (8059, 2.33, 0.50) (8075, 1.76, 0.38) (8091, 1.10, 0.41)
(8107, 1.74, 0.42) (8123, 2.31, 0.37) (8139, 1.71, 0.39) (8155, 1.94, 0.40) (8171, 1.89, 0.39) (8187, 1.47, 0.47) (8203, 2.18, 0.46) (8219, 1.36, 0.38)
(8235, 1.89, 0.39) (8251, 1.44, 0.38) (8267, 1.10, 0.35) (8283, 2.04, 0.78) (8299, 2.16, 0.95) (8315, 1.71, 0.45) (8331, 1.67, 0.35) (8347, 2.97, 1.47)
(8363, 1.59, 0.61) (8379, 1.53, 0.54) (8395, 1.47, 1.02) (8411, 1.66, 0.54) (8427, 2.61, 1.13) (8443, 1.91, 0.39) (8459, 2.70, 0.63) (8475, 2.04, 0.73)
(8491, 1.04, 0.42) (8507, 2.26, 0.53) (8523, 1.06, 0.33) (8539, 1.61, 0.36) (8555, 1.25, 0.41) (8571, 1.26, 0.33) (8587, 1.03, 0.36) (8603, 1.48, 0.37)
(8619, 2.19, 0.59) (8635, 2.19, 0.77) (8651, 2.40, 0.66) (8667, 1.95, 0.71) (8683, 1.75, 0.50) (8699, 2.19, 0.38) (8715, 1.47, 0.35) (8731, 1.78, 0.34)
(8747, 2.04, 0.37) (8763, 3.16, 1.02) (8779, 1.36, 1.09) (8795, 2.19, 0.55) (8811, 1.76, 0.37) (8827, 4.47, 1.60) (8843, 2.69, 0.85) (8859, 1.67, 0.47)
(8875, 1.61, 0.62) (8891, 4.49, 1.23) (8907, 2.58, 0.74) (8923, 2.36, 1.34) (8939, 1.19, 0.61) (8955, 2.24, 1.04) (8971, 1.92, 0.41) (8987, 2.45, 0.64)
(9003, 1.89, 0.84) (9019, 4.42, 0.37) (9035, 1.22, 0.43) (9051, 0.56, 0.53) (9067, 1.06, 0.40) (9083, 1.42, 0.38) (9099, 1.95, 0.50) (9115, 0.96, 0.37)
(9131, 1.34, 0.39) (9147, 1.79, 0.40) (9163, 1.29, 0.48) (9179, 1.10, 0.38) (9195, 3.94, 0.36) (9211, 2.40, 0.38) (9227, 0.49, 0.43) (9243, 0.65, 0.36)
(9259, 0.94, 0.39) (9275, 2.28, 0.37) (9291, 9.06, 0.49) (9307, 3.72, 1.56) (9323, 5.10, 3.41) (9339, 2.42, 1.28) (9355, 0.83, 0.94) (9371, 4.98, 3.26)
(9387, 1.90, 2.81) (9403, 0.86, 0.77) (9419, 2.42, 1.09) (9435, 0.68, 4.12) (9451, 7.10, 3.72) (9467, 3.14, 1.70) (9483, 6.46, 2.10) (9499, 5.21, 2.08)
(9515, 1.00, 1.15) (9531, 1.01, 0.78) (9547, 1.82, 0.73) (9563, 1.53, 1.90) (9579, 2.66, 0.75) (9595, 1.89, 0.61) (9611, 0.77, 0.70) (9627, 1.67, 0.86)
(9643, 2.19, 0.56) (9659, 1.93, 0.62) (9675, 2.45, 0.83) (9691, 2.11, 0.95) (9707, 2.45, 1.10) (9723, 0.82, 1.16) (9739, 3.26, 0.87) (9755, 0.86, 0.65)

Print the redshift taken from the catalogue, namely 0.85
